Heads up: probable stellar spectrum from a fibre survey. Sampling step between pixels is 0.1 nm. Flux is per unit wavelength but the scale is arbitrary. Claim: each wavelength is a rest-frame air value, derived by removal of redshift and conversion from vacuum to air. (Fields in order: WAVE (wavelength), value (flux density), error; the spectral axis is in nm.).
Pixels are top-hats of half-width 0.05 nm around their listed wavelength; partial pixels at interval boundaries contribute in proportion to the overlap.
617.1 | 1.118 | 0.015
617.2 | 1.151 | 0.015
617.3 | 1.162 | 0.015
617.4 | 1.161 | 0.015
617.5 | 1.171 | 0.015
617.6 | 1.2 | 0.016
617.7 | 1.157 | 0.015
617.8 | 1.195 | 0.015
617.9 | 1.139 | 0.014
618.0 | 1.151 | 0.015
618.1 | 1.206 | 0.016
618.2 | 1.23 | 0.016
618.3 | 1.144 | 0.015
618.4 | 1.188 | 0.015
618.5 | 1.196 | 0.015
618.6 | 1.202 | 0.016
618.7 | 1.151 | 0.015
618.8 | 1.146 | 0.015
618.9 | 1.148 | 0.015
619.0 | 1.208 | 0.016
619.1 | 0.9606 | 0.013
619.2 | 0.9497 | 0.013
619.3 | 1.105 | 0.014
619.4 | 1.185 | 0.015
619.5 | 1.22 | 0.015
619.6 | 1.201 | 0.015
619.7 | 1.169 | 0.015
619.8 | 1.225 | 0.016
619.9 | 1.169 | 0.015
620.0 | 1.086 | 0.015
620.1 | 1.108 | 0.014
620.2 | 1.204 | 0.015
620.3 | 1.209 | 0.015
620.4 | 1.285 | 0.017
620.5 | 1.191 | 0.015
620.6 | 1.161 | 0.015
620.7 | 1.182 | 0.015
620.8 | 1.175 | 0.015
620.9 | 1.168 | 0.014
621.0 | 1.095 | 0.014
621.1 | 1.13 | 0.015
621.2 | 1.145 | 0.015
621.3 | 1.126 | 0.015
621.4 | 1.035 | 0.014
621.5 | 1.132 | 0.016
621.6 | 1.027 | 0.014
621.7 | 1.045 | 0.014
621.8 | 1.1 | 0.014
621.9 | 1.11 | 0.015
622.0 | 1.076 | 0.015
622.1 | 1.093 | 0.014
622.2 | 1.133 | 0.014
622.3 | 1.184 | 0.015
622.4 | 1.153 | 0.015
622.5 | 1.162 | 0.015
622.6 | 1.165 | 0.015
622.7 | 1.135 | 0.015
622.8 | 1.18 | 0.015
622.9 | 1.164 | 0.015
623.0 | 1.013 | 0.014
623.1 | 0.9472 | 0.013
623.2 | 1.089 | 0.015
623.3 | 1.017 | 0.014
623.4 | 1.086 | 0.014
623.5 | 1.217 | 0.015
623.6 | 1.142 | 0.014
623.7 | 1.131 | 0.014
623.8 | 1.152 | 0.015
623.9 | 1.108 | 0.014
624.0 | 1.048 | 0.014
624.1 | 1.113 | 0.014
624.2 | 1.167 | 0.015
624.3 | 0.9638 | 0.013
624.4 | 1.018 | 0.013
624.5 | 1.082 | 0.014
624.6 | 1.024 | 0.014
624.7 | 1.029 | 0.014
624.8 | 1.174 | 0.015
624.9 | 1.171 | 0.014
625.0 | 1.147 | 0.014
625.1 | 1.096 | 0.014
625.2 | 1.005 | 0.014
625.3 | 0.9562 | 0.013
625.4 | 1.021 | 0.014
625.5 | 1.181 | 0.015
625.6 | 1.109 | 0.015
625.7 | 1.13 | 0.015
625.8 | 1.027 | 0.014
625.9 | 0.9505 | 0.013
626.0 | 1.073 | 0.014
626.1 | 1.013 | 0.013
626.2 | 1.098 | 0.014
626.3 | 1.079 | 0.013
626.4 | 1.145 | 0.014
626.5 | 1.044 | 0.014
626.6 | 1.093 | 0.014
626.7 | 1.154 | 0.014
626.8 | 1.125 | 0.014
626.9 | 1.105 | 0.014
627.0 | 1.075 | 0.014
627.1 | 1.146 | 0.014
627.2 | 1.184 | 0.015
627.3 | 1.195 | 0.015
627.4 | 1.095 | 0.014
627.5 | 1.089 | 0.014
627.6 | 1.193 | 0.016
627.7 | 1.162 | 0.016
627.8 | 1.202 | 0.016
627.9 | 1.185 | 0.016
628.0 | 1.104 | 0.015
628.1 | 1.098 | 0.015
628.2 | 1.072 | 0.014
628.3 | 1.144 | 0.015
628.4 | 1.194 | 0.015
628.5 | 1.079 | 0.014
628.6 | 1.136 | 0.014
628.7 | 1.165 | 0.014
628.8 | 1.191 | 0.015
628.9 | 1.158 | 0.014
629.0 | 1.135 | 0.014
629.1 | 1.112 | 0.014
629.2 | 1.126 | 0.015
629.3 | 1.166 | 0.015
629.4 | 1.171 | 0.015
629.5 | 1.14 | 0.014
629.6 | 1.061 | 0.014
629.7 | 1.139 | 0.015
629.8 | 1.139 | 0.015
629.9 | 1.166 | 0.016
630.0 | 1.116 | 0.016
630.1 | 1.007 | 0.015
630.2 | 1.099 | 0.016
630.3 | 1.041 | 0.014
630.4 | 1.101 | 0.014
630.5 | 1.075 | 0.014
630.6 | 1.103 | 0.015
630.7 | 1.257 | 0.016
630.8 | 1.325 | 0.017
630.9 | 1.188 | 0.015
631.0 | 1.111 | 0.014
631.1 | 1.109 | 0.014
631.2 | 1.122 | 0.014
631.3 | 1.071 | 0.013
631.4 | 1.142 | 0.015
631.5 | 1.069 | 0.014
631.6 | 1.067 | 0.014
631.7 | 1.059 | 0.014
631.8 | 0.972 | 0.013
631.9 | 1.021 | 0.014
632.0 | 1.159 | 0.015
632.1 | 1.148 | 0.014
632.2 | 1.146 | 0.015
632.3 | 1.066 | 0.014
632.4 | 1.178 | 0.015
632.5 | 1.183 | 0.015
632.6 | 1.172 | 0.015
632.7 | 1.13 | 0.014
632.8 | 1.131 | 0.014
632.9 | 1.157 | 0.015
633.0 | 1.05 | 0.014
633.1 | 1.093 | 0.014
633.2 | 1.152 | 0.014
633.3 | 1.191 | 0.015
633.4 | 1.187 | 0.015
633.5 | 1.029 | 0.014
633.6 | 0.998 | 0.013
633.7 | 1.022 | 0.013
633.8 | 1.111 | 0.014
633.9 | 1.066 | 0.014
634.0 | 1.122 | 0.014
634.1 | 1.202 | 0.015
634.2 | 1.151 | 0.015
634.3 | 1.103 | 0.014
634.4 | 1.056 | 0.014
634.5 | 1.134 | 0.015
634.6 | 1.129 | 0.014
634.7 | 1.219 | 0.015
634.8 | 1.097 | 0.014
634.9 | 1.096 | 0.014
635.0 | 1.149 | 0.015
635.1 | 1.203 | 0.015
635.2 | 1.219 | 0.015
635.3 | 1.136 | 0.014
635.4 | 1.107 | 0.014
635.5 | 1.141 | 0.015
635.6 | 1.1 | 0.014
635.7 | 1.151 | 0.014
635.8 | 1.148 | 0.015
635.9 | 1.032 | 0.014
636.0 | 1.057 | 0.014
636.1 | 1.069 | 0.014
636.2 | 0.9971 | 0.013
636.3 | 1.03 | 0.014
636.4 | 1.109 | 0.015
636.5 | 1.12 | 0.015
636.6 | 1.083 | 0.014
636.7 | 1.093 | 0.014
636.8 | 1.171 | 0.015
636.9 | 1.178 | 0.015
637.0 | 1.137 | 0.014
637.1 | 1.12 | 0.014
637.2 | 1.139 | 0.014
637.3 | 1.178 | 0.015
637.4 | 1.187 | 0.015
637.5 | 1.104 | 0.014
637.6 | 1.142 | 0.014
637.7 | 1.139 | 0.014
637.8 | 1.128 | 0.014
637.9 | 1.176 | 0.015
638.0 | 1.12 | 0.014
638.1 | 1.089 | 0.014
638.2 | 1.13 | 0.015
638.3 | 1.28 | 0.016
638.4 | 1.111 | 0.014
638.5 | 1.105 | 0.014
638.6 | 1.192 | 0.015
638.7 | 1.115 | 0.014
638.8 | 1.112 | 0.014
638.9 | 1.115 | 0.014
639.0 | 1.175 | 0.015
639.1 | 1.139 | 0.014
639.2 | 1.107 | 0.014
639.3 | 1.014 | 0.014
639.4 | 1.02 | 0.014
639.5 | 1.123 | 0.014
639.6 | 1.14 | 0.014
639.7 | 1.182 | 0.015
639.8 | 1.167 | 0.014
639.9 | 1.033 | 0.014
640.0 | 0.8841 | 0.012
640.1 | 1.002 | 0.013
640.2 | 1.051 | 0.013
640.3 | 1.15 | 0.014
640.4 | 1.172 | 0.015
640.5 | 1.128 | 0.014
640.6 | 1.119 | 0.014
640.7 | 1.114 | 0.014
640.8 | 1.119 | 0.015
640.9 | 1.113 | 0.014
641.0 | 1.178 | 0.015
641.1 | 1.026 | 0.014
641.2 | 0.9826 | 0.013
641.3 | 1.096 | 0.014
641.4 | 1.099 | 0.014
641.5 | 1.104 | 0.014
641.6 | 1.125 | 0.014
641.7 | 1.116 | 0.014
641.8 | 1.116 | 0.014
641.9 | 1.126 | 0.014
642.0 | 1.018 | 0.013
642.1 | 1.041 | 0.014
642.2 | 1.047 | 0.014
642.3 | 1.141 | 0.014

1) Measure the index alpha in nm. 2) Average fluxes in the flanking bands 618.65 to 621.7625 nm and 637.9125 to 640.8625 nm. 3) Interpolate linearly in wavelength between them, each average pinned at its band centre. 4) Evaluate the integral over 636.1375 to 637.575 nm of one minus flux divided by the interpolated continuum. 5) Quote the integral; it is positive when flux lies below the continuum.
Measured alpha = -0.003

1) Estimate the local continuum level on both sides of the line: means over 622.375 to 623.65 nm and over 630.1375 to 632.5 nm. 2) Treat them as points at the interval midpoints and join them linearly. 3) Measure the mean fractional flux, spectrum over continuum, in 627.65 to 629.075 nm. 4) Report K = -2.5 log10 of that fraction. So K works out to -0.03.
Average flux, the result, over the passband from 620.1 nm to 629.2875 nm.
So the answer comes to 1.11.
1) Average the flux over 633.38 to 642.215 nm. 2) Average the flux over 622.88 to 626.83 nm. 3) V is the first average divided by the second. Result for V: 1.03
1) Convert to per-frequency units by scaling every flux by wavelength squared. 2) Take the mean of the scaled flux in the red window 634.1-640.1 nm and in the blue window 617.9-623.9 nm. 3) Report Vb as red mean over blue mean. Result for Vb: 1.04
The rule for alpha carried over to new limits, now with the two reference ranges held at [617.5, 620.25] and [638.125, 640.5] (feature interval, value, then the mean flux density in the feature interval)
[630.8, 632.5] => 0.025 nm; 1.11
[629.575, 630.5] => 0.029 nm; 1.1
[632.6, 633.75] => 0.018 nm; 1.11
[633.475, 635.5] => 0.003 nm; 1.12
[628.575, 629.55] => -0.014 nm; 1.15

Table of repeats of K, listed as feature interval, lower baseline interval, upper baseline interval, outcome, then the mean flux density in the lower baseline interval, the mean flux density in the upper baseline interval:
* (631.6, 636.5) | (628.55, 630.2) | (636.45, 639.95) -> 0.019 mag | 1.13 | 1.13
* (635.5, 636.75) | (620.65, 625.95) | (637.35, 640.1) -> 0.029 mag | 1.1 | 1.12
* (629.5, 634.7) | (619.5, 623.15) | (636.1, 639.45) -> 0.011 mag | 1.14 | 1.12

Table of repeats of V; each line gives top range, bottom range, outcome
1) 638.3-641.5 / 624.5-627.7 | 1.01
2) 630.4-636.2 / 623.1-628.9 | 1.01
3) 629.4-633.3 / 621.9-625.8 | 1.02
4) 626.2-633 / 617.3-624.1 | 0.99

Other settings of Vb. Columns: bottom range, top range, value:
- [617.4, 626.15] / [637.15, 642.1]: 1.05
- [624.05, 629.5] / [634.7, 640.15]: 1.04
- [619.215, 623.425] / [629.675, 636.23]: 1.02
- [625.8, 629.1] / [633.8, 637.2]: 1.03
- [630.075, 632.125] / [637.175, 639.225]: 1.05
